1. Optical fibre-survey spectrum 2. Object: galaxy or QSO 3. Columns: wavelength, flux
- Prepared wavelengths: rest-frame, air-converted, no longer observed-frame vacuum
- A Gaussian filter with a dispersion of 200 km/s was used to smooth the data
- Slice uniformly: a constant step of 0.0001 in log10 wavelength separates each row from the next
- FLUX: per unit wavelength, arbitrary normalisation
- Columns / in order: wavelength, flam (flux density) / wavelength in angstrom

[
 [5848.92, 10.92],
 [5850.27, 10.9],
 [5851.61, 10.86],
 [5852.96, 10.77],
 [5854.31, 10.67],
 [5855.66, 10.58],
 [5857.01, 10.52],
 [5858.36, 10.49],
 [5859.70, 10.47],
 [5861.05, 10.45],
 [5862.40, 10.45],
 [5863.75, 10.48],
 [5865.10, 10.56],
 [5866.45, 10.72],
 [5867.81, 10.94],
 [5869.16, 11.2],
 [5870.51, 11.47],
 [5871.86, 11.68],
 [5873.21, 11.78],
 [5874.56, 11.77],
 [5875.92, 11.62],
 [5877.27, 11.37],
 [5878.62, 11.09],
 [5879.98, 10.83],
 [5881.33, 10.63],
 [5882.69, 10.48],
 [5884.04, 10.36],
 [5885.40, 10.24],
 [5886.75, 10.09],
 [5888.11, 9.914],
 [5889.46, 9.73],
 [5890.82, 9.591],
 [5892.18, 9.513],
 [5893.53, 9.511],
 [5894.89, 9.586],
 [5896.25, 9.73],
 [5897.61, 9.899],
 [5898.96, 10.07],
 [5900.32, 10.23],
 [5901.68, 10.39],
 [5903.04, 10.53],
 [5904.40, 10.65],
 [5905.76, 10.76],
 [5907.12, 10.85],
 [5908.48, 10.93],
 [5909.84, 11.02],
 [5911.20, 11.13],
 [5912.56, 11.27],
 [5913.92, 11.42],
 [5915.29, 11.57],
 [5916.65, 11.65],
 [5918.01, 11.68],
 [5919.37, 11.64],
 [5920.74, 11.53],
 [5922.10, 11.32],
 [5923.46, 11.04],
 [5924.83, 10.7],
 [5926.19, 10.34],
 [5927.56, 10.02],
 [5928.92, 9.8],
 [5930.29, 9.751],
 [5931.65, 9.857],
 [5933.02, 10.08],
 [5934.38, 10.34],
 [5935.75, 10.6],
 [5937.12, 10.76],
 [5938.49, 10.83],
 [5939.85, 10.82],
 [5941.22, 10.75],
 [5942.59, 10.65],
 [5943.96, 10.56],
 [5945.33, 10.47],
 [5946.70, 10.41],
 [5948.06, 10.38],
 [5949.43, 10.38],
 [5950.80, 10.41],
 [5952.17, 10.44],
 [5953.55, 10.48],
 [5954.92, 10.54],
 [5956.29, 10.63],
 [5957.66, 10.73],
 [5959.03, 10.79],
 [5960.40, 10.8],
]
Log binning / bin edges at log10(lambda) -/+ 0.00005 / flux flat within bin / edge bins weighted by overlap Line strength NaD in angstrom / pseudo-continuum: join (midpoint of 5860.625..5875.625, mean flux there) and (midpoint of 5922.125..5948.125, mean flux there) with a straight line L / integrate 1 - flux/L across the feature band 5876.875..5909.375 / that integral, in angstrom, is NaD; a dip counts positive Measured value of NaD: 1.7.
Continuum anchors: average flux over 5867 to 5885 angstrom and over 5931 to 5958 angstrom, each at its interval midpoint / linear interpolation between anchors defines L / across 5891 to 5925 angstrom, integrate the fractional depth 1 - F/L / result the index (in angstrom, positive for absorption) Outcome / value 0.35 angstrom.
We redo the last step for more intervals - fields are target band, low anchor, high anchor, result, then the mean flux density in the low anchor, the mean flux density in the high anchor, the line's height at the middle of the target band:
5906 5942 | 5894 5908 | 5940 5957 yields -1.55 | 10.3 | 10.5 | 10.4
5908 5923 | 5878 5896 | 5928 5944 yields -1.62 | 10.1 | 10.4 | 10.3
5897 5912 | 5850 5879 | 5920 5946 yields 0.16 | 10.9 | 10.5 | 10.7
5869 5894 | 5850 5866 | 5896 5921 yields 0.14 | 10.6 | 10.9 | 10.7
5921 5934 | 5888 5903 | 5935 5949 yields 0.02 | 9.86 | 10.6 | 10.4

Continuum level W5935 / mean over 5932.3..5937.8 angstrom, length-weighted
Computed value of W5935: 10.4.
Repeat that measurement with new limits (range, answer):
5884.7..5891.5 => 9.91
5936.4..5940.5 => 10.8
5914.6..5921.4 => 11.6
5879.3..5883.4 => 10.6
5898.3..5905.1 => 10.4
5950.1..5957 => 10.5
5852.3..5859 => 10.6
